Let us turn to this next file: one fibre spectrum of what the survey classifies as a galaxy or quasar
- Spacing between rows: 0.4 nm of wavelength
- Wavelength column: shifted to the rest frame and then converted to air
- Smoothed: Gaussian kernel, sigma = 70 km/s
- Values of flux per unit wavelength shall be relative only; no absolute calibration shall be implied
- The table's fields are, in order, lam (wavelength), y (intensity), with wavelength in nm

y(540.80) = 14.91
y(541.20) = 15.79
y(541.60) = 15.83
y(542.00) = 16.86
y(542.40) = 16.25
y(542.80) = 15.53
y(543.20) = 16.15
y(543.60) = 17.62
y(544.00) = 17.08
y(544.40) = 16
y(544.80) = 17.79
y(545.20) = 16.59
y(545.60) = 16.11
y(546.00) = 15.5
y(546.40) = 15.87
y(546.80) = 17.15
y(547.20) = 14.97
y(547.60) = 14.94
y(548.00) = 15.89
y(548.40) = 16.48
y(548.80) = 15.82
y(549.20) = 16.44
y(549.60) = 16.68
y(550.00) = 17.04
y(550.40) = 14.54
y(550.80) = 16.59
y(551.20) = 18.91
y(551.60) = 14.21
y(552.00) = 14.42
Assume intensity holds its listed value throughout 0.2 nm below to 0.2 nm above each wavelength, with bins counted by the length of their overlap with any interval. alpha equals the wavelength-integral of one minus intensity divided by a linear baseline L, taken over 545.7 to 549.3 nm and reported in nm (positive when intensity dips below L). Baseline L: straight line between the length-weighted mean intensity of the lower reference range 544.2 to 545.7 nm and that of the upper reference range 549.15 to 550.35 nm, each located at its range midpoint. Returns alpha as 0.15 nm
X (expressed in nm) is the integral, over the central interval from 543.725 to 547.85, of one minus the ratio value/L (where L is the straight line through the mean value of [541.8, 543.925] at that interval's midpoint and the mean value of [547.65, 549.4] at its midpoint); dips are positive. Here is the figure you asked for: 0.015 nm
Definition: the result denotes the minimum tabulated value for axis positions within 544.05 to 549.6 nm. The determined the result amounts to 14.94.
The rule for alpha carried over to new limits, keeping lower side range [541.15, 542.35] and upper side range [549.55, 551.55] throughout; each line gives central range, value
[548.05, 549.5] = 0.02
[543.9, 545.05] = -0.04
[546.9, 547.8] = 0.07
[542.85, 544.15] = -0.04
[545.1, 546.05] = 0.02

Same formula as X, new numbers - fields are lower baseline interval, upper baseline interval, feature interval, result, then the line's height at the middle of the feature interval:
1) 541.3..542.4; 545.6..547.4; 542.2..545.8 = -0.10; 16.1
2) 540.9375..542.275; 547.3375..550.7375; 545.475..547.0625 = -0.01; 16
